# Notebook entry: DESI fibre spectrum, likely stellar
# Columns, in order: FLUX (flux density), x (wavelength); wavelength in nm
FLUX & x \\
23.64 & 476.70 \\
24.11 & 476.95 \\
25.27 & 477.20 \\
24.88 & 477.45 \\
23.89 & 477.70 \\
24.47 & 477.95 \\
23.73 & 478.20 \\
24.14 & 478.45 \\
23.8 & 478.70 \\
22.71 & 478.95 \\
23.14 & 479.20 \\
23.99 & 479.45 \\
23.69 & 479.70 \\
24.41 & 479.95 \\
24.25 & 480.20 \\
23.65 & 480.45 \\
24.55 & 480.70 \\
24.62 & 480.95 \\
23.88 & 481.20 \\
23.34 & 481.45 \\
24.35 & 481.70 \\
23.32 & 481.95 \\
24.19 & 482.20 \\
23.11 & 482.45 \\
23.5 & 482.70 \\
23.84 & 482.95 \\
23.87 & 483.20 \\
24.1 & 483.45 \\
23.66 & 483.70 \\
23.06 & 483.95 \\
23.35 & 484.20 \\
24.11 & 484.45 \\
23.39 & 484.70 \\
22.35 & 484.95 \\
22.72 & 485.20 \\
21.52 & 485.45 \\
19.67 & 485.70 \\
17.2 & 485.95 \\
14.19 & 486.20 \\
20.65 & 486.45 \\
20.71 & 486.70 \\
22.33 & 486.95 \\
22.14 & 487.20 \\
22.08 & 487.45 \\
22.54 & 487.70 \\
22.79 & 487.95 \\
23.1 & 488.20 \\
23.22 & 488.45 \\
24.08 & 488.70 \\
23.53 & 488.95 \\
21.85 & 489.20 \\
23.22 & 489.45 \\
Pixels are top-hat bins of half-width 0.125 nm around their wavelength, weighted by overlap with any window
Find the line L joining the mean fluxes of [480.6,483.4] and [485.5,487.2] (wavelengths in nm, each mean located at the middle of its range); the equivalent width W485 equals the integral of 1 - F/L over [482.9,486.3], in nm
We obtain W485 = -0.10 nm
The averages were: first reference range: 23.9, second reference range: 19.5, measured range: 21.9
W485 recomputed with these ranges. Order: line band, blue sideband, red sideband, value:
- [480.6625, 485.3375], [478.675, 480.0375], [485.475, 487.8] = -0.37 nm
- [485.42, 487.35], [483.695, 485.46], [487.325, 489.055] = 0.28 nm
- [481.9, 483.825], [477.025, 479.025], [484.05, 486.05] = -0.10 nm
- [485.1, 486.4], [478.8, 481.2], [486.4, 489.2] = 0.22 nm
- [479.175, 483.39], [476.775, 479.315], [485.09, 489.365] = -0.14 nm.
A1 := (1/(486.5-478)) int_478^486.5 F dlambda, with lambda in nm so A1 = 23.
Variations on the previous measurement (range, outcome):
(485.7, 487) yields 18.9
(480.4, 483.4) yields 23.9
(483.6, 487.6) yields 21.4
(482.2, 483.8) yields 23.7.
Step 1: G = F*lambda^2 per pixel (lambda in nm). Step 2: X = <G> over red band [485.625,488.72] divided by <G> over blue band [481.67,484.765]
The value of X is 0.9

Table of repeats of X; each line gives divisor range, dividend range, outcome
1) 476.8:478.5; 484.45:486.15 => 0.89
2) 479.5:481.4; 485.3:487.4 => 0.85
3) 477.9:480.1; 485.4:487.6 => 0.87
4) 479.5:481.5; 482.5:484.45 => 0.99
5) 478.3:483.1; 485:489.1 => 0.92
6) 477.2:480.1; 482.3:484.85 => 1.01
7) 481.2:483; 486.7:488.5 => 0.97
